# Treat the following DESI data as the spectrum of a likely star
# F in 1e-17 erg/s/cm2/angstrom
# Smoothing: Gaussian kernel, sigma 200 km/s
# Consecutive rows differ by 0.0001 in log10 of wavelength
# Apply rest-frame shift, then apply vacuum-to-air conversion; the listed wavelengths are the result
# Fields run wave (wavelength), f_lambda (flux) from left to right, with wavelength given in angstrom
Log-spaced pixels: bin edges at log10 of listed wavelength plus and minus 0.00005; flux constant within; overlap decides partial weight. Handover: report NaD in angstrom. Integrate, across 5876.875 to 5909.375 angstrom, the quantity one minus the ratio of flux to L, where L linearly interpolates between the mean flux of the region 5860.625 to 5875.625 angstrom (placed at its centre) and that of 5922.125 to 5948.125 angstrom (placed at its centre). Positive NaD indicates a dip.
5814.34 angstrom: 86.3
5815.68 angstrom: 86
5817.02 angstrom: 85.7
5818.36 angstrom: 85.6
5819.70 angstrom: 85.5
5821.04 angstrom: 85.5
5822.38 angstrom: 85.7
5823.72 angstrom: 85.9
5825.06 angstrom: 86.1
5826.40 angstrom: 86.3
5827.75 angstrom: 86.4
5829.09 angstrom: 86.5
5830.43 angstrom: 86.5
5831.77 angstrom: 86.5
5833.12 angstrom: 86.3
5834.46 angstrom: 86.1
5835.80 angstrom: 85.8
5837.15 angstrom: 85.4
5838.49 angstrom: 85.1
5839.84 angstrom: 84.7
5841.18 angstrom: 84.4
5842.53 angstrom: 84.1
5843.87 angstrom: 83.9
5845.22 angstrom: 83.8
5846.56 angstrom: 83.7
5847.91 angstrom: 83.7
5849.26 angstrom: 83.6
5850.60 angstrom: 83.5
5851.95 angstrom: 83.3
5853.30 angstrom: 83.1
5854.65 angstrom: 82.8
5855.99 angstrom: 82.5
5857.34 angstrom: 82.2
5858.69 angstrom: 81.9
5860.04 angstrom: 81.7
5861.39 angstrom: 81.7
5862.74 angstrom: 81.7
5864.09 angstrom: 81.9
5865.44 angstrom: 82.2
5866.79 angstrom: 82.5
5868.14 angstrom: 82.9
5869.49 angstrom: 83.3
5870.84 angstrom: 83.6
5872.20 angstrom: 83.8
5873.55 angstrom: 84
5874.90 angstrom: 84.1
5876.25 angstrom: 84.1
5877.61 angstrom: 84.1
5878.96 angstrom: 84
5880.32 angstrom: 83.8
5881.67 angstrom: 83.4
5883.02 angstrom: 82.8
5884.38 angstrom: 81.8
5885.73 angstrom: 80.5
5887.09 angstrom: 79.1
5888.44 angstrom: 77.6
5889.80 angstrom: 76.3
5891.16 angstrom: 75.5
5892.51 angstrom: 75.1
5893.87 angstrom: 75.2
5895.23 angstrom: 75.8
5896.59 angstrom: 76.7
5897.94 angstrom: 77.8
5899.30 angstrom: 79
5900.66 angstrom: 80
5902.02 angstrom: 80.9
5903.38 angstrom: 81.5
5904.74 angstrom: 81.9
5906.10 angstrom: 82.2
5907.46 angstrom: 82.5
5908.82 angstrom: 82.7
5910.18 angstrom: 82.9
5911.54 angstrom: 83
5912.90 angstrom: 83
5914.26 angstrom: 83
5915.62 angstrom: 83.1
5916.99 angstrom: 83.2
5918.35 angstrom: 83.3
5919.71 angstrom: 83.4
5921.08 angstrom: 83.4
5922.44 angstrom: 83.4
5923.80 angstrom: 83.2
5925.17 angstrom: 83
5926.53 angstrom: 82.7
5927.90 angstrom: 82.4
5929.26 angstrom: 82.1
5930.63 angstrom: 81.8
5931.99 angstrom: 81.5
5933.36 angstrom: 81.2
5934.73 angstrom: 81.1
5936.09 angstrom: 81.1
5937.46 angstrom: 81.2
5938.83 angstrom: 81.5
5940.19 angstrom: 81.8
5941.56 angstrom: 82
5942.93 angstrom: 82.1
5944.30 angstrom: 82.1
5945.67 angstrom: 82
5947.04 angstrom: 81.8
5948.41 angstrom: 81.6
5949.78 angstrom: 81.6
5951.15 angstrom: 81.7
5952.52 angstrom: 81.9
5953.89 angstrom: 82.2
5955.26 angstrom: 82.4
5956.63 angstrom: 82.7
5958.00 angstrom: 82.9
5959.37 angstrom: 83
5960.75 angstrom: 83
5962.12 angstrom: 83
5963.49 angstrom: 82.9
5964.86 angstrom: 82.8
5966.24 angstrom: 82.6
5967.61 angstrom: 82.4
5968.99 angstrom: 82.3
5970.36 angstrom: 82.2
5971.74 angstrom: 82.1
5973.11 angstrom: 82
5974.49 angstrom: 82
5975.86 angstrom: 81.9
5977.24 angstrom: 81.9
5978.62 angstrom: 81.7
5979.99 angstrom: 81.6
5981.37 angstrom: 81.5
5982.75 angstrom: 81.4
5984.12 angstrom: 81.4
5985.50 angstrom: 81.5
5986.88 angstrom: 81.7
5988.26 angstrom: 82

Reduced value 1.0 angstrom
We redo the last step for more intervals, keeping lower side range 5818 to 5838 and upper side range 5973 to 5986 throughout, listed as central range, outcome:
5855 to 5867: 0.4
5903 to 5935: 0.3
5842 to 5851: 0.2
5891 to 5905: 1.0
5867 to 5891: 0.7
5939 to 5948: 0.1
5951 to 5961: 0.0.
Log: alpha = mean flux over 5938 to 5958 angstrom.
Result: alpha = 82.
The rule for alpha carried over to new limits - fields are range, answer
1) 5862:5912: 81.1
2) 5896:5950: 81.9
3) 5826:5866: 84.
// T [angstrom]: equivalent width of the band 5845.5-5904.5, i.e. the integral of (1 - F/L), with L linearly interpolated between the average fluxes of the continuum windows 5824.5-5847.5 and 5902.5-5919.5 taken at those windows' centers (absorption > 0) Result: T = 1.83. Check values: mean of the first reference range 85.4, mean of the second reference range 82.7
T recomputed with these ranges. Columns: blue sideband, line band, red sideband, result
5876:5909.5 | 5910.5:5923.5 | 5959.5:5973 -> -0.4 angstrom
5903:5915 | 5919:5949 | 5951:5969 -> 0.2 angstrom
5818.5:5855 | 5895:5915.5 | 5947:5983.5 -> 0.6 angstrom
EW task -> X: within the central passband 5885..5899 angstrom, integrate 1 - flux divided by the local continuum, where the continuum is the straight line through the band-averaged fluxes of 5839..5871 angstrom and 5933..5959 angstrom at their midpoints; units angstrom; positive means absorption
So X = 0.94 angstrom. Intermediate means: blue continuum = 83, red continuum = 81.9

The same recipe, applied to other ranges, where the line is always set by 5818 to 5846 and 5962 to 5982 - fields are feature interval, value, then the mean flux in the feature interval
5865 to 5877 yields 0.17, 83.4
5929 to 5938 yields 0.18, 81.4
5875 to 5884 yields 0.08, 83.6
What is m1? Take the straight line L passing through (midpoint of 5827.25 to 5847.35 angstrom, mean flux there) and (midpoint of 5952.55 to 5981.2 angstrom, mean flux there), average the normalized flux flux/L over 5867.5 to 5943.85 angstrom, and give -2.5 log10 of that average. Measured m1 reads 0.029 mag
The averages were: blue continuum 85.3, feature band 81.5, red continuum 82.4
